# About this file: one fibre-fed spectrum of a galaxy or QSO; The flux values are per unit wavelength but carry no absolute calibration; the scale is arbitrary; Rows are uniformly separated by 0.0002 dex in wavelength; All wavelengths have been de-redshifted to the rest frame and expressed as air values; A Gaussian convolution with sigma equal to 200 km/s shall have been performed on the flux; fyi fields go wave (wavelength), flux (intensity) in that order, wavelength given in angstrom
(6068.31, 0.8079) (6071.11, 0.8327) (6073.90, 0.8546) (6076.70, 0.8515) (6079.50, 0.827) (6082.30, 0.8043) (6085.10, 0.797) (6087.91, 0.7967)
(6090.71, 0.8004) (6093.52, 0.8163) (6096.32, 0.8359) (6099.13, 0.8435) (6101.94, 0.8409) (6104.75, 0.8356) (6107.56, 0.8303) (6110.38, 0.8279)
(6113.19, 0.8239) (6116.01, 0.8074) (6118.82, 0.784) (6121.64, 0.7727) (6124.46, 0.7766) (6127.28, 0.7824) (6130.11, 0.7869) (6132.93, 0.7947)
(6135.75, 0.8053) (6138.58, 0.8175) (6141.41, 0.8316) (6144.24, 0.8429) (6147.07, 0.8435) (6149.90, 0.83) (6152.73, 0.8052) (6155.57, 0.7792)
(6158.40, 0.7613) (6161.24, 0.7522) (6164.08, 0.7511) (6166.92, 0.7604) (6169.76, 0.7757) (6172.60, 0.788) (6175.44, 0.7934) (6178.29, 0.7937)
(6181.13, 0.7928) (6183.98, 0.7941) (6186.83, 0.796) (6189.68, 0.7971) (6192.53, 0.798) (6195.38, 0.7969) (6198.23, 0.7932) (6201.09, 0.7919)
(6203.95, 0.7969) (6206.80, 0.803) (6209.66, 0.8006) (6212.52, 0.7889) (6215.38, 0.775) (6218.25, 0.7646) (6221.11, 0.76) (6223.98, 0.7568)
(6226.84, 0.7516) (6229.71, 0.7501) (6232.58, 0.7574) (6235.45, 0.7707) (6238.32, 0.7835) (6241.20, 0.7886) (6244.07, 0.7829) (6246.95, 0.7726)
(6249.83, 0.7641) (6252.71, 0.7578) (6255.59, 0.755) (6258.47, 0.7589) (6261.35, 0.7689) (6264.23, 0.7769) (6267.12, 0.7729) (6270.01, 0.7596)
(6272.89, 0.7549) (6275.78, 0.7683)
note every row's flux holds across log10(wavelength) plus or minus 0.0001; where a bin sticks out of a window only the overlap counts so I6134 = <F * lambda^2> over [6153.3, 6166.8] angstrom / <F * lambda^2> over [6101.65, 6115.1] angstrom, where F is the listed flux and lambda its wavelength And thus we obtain 0.94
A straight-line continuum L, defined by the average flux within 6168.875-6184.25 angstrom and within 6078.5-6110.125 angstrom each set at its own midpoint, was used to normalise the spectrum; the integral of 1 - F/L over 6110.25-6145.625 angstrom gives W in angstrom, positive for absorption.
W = 0.2 angstrom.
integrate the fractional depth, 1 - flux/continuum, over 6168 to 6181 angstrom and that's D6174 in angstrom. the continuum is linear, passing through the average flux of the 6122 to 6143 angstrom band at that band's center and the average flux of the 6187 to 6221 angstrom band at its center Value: 0.1 angstrom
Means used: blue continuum 0.798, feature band 0.788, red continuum 0.79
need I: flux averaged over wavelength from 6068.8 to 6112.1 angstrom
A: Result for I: 0.826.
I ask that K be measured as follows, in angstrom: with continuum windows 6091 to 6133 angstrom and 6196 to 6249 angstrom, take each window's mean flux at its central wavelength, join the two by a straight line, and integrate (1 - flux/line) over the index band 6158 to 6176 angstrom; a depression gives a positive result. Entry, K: 0.6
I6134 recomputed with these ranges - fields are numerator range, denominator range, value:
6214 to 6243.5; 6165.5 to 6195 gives 0.99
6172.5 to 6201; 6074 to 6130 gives 1.00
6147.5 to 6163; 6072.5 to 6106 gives 0.98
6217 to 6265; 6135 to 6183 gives 0.99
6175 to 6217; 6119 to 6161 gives 1.01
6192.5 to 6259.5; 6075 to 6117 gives 0.98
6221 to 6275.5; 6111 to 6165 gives 0.99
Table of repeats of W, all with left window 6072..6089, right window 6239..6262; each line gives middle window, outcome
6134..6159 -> -0.39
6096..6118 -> -0.40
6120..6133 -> 0.43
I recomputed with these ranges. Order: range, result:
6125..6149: 0.812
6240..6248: 0.782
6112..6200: 0.794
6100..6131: 0.807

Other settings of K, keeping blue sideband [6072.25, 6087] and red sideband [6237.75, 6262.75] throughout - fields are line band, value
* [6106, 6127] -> 0.29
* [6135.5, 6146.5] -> -0.30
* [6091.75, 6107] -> -0.26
